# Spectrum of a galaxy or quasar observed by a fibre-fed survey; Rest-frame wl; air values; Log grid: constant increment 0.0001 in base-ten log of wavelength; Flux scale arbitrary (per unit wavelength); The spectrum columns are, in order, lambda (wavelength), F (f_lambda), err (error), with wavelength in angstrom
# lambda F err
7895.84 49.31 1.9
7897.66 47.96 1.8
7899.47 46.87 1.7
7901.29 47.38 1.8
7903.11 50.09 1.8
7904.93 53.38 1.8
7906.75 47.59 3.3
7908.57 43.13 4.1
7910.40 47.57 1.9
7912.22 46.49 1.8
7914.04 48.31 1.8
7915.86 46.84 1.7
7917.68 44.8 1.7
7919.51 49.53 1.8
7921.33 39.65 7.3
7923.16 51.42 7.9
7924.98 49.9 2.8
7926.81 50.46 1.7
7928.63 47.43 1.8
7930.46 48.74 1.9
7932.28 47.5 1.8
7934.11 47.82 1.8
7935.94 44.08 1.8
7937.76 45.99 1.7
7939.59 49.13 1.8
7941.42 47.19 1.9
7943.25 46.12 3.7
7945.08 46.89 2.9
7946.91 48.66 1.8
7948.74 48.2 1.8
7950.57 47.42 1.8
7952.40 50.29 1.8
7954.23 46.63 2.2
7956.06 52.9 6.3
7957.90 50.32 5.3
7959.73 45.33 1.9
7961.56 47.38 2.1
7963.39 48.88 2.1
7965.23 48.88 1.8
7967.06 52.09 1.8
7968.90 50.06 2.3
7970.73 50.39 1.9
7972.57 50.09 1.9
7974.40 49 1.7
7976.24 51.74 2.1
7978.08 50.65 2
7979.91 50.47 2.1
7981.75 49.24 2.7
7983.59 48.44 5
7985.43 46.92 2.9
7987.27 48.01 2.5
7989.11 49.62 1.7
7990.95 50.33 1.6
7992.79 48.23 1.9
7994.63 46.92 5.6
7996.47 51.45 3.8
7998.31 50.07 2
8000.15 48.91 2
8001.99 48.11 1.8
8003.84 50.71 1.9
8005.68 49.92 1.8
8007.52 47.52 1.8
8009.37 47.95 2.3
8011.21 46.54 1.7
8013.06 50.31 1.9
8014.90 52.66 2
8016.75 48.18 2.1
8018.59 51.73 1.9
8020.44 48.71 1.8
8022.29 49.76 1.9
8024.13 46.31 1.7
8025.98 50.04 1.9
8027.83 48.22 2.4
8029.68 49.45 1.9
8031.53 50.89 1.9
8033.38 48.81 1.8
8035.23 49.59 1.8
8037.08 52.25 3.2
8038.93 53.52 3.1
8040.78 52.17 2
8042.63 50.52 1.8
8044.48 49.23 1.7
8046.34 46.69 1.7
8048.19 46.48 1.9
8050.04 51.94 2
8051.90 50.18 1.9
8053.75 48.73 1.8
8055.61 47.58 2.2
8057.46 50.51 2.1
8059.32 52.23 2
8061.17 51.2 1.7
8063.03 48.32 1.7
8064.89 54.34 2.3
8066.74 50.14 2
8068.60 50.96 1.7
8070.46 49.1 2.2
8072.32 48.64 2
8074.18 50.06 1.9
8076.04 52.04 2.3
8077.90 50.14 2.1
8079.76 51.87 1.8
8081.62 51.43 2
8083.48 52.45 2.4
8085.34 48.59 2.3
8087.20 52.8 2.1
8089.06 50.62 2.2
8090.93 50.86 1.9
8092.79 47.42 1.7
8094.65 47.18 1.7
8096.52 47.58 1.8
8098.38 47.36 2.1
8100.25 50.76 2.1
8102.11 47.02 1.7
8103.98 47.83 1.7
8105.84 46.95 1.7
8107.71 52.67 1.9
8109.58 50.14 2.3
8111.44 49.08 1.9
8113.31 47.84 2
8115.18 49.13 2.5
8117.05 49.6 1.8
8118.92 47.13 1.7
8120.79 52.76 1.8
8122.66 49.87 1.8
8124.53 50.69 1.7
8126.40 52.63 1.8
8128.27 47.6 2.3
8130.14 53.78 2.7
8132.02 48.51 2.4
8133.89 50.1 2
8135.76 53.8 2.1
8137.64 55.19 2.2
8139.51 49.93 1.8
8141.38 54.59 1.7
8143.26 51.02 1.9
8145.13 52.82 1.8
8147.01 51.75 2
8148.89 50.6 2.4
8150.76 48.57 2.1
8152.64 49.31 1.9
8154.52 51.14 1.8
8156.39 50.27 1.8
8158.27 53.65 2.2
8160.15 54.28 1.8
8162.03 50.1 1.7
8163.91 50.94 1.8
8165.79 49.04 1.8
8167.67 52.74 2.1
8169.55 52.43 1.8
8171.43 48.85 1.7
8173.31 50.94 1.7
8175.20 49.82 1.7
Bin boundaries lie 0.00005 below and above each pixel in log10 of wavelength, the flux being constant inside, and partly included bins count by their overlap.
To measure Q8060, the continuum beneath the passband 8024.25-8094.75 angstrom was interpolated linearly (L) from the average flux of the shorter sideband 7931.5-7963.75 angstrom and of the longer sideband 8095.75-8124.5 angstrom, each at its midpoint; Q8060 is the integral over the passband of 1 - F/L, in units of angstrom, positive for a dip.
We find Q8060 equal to -2.1 angstrom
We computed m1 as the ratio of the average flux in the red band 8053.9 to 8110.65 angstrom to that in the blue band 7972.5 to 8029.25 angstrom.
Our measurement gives 1.01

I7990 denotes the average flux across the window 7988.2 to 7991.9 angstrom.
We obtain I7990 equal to 50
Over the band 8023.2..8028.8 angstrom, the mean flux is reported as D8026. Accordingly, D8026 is 48.2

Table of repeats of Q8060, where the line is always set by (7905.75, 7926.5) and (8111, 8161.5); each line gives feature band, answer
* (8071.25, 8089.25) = -0.3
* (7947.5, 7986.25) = -1.2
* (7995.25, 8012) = -0.2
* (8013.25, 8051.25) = -0.6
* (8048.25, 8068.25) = -0.3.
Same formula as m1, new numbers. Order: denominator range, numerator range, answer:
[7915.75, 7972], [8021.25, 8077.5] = 1.04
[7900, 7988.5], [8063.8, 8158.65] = 1.04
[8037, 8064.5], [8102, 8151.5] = 1.01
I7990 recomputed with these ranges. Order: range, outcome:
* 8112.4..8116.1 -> 48.5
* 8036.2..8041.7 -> 52.7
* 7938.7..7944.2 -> 47.4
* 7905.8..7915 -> 46.6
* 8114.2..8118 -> 49.3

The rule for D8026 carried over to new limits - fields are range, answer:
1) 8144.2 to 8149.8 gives 51.7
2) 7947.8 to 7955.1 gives 48.2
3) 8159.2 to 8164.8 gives 51.8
